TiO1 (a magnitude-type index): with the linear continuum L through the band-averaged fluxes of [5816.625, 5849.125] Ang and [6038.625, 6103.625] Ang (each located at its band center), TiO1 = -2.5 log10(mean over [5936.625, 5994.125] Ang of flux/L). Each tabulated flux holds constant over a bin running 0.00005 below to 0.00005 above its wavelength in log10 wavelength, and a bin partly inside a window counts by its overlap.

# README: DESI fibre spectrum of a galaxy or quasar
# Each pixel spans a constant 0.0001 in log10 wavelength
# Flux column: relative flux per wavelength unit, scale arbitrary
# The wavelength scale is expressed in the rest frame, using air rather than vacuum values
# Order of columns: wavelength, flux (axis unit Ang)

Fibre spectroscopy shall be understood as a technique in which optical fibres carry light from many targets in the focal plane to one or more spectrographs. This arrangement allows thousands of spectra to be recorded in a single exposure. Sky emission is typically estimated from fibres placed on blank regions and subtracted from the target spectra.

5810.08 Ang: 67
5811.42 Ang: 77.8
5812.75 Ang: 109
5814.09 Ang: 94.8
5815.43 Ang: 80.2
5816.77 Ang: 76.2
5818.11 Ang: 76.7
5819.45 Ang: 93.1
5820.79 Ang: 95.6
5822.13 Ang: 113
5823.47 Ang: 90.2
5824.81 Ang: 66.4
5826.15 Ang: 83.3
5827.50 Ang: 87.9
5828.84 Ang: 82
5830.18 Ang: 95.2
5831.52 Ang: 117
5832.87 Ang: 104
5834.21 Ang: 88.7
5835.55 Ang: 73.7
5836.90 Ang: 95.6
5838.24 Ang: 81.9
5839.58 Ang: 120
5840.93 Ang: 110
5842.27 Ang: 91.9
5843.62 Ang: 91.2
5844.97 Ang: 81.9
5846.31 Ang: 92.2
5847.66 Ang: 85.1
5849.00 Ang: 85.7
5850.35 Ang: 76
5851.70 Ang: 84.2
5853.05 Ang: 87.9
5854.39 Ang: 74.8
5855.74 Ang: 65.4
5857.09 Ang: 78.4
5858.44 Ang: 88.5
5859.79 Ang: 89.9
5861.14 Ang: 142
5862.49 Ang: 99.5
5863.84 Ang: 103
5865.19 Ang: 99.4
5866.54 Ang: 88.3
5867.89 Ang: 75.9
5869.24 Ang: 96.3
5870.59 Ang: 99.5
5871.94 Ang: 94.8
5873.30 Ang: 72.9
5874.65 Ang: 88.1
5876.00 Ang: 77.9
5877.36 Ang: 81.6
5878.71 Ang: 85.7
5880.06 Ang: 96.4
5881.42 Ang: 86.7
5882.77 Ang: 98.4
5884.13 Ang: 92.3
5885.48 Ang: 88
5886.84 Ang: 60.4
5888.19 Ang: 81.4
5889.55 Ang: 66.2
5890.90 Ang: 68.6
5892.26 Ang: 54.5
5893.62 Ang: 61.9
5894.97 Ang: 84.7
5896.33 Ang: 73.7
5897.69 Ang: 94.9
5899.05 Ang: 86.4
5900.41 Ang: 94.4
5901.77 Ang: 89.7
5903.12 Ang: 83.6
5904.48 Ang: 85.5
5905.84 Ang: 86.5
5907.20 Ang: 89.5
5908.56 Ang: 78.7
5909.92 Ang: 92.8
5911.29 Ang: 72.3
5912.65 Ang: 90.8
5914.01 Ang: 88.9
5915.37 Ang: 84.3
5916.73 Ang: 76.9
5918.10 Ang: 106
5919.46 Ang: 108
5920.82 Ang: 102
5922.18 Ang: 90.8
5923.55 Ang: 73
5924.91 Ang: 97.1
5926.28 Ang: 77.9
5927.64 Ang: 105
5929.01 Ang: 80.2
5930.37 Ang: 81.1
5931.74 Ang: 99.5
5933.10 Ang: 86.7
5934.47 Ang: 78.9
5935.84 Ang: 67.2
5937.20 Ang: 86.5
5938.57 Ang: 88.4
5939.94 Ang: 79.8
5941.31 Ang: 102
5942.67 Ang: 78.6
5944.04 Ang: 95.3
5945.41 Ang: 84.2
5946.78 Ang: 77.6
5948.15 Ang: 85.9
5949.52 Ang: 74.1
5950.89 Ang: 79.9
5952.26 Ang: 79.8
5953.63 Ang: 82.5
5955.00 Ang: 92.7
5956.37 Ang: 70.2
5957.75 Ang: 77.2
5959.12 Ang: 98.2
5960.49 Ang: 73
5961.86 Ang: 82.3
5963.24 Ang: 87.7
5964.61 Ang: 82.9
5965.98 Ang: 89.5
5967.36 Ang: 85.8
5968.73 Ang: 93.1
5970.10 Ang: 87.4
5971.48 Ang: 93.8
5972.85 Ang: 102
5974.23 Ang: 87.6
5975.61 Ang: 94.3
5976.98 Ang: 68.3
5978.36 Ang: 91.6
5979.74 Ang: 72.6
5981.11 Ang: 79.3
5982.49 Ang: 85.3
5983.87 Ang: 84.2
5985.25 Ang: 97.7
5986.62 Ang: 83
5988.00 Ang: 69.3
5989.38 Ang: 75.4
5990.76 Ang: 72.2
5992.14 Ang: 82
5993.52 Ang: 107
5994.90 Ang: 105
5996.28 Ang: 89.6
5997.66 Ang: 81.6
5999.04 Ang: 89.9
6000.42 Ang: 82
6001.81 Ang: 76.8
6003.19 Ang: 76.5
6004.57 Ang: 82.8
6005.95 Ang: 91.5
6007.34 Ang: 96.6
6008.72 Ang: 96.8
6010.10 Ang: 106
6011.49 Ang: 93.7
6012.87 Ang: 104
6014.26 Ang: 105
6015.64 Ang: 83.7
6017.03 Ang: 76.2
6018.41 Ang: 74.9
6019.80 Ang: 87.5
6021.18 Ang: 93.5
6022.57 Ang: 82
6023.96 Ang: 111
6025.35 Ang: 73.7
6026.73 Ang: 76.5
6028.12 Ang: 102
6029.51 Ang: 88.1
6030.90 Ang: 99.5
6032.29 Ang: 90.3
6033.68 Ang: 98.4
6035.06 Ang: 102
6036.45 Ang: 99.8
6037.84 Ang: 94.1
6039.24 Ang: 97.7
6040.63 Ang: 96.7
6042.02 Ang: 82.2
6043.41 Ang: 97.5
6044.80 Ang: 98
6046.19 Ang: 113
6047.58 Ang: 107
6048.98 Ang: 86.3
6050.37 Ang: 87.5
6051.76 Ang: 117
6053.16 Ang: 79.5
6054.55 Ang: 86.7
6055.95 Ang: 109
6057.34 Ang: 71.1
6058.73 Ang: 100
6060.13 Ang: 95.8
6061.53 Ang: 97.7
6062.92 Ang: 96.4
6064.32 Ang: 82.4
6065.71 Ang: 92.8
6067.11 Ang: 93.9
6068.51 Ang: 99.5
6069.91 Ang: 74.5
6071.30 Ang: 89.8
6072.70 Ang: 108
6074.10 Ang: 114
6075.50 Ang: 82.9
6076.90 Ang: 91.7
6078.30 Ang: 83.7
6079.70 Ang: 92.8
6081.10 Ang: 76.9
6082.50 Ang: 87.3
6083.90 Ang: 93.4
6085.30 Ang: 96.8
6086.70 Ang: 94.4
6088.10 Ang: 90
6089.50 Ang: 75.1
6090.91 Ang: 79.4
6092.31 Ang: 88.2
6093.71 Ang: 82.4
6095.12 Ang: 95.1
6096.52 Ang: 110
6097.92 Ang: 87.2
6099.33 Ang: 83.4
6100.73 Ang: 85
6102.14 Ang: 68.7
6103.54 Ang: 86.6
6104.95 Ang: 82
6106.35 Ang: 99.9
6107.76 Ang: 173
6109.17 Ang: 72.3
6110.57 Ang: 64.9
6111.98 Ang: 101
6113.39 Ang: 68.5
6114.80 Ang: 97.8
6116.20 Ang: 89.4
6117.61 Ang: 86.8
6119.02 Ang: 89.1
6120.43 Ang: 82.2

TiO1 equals 0.084 mag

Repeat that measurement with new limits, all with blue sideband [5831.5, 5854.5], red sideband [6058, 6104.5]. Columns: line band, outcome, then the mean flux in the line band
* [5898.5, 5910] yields 0.042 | 87.2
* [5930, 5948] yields 0.067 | 85.1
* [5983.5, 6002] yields 0.058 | 85.7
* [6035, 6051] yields -0.074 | 96.6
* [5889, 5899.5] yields 0.226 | 73.7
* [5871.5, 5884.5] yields 0.044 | 87.2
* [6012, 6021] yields 0.016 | 89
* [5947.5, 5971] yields 0.084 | 83.7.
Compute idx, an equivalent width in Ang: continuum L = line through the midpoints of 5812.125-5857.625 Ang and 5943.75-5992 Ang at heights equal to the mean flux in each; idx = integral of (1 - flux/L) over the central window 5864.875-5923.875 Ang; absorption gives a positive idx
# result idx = 1.03 Ang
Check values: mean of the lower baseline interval 89.1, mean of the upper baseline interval 83.8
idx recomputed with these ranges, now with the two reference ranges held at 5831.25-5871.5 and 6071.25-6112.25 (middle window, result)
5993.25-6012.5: 0.1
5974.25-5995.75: 1.6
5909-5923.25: 0.2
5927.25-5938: 0.8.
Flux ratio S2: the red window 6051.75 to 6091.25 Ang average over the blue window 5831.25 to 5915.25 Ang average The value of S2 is 1.0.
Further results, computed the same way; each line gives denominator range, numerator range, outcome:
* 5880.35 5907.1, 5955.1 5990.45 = 1.04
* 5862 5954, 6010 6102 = 1.08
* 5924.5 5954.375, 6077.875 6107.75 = 1.06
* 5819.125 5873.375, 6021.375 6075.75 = 1.03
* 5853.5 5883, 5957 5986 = 0.96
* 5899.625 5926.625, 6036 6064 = 1.08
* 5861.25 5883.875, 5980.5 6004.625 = 0.92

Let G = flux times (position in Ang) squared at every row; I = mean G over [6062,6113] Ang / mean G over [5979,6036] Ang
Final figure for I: 1.05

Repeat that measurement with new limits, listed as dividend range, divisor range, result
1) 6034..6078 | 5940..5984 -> 1.15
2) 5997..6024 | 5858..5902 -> 1.07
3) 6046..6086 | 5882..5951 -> 1.16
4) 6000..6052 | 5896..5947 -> 1.10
